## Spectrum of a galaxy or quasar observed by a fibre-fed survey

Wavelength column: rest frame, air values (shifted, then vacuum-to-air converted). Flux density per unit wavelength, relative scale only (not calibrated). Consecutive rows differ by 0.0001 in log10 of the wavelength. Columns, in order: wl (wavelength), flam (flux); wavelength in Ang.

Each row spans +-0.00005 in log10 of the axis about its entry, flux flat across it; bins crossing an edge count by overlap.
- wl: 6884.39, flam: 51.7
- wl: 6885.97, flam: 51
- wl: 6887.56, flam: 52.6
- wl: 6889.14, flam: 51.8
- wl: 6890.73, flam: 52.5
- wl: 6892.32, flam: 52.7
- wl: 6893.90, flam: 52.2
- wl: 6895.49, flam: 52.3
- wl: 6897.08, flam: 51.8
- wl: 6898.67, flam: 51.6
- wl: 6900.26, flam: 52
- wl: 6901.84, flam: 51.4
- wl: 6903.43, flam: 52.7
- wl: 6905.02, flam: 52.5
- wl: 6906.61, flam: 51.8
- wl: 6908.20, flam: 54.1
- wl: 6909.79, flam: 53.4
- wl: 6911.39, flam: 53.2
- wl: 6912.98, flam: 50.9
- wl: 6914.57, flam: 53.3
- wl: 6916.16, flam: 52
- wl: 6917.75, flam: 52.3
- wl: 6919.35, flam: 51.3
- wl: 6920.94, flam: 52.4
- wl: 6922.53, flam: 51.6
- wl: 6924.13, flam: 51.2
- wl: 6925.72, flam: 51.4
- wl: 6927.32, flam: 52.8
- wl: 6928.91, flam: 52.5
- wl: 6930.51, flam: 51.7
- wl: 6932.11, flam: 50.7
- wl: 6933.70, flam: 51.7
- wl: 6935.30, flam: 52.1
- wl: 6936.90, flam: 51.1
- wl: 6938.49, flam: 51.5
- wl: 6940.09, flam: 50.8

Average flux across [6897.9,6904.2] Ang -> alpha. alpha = 52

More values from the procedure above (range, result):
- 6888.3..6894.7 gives 52.3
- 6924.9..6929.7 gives 52.3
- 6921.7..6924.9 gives 51.4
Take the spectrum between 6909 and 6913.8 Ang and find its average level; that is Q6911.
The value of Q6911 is 52.4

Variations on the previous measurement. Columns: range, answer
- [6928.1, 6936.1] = 51.7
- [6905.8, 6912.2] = 53.1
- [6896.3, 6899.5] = 51.7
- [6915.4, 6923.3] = 51.9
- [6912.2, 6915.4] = 52.2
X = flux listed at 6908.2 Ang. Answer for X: 54.1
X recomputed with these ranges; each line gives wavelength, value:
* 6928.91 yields 52.5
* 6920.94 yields 52.4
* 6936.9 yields 51.1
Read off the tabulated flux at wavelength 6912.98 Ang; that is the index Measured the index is 50.9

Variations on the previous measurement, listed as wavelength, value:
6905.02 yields 52.5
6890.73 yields 52.5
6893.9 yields 52.2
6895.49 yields 52.3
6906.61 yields 51.8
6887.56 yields 52.6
